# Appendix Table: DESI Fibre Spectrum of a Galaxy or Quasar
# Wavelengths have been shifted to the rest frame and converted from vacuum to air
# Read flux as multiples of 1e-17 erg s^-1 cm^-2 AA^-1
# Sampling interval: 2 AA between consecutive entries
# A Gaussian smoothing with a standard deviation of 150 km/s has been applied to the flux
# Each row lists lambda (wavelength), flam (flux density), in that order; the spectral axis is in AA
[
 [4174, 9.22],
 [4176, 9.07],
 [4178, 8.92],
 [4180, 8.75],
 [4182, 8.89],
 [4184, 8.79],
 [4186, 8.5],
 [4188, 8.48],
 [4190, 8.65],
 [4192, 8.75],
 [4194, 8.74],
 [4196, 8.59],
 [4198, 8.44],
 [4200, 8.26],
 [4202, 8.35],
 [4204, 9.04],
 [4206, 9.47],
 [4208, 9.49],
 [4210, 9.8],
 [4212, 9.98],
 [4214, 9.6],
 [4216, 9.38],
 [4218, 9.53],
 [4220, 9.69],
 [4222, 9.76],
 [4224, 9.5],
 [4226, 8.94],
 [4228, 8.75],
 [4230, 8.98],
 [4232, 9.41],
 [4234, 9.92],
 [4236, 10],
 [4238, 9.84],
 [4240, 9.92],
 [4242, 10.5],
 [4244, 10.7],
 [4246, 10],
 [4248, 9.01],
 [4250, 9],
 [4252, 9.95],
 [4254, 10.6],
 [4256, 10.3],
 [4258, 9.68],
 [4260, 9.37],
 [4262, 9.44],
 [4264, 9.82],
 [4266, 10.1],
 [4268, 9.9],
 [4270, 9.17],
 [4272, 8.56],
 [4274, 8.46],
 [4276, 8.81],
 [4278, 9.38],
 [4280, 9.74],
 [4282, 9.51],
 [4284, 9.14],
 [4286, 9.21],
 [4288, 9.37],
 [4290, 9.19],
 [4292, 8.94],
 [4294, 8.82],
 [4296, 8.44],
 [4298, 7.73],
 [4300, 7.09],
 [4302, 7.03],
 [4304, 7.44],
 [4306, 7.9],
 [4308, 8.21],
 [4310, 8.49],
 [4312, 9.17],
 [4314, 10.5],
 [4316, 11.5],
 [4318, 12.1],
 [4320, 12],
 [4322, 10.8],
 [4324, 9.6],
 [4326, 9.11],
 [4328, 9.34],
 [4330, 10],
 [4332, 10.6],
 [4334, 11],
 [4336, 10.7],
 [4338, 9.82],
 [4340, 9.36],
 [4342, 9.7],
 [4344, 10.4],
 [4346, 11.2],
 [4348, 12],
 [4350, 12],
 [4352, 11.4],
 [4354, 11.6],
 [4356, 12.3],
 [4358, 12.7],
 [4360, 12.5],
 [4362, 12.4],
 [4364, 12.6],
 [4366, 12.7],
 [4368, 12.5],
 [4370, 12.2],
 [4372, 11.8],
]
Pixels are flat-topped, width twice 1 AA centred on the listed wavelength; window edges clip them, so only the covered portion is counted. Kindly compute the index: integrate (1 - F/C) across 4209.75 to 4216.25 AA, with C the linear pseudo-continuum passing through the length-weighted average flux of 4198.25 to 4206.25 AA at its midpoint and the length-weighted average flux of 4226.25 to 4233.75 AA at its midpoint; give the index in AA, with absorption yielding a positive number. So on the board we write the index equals -0.63 AA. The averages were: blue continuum 8.68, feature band 9.71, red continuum 9.12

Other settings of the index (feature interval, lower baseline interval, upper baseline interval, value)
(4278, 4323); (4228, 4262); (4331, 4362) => 5.8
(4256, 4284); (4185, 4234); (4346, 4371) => 2.6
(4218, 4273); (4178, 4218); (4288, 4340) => -3.1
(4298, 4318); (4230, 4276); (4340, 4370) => 3.9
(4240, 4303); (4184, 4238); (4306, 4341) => 2.4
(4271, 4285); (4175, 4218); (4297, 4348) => 0.5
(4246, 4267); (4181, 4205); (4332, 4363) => -0.1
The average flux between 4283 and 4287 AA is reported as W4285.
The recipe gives 9.18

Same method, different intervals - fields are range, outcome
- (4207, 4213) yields 9.76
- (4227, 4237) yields 9.41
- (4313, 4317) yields 11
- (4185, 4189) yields 8.49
